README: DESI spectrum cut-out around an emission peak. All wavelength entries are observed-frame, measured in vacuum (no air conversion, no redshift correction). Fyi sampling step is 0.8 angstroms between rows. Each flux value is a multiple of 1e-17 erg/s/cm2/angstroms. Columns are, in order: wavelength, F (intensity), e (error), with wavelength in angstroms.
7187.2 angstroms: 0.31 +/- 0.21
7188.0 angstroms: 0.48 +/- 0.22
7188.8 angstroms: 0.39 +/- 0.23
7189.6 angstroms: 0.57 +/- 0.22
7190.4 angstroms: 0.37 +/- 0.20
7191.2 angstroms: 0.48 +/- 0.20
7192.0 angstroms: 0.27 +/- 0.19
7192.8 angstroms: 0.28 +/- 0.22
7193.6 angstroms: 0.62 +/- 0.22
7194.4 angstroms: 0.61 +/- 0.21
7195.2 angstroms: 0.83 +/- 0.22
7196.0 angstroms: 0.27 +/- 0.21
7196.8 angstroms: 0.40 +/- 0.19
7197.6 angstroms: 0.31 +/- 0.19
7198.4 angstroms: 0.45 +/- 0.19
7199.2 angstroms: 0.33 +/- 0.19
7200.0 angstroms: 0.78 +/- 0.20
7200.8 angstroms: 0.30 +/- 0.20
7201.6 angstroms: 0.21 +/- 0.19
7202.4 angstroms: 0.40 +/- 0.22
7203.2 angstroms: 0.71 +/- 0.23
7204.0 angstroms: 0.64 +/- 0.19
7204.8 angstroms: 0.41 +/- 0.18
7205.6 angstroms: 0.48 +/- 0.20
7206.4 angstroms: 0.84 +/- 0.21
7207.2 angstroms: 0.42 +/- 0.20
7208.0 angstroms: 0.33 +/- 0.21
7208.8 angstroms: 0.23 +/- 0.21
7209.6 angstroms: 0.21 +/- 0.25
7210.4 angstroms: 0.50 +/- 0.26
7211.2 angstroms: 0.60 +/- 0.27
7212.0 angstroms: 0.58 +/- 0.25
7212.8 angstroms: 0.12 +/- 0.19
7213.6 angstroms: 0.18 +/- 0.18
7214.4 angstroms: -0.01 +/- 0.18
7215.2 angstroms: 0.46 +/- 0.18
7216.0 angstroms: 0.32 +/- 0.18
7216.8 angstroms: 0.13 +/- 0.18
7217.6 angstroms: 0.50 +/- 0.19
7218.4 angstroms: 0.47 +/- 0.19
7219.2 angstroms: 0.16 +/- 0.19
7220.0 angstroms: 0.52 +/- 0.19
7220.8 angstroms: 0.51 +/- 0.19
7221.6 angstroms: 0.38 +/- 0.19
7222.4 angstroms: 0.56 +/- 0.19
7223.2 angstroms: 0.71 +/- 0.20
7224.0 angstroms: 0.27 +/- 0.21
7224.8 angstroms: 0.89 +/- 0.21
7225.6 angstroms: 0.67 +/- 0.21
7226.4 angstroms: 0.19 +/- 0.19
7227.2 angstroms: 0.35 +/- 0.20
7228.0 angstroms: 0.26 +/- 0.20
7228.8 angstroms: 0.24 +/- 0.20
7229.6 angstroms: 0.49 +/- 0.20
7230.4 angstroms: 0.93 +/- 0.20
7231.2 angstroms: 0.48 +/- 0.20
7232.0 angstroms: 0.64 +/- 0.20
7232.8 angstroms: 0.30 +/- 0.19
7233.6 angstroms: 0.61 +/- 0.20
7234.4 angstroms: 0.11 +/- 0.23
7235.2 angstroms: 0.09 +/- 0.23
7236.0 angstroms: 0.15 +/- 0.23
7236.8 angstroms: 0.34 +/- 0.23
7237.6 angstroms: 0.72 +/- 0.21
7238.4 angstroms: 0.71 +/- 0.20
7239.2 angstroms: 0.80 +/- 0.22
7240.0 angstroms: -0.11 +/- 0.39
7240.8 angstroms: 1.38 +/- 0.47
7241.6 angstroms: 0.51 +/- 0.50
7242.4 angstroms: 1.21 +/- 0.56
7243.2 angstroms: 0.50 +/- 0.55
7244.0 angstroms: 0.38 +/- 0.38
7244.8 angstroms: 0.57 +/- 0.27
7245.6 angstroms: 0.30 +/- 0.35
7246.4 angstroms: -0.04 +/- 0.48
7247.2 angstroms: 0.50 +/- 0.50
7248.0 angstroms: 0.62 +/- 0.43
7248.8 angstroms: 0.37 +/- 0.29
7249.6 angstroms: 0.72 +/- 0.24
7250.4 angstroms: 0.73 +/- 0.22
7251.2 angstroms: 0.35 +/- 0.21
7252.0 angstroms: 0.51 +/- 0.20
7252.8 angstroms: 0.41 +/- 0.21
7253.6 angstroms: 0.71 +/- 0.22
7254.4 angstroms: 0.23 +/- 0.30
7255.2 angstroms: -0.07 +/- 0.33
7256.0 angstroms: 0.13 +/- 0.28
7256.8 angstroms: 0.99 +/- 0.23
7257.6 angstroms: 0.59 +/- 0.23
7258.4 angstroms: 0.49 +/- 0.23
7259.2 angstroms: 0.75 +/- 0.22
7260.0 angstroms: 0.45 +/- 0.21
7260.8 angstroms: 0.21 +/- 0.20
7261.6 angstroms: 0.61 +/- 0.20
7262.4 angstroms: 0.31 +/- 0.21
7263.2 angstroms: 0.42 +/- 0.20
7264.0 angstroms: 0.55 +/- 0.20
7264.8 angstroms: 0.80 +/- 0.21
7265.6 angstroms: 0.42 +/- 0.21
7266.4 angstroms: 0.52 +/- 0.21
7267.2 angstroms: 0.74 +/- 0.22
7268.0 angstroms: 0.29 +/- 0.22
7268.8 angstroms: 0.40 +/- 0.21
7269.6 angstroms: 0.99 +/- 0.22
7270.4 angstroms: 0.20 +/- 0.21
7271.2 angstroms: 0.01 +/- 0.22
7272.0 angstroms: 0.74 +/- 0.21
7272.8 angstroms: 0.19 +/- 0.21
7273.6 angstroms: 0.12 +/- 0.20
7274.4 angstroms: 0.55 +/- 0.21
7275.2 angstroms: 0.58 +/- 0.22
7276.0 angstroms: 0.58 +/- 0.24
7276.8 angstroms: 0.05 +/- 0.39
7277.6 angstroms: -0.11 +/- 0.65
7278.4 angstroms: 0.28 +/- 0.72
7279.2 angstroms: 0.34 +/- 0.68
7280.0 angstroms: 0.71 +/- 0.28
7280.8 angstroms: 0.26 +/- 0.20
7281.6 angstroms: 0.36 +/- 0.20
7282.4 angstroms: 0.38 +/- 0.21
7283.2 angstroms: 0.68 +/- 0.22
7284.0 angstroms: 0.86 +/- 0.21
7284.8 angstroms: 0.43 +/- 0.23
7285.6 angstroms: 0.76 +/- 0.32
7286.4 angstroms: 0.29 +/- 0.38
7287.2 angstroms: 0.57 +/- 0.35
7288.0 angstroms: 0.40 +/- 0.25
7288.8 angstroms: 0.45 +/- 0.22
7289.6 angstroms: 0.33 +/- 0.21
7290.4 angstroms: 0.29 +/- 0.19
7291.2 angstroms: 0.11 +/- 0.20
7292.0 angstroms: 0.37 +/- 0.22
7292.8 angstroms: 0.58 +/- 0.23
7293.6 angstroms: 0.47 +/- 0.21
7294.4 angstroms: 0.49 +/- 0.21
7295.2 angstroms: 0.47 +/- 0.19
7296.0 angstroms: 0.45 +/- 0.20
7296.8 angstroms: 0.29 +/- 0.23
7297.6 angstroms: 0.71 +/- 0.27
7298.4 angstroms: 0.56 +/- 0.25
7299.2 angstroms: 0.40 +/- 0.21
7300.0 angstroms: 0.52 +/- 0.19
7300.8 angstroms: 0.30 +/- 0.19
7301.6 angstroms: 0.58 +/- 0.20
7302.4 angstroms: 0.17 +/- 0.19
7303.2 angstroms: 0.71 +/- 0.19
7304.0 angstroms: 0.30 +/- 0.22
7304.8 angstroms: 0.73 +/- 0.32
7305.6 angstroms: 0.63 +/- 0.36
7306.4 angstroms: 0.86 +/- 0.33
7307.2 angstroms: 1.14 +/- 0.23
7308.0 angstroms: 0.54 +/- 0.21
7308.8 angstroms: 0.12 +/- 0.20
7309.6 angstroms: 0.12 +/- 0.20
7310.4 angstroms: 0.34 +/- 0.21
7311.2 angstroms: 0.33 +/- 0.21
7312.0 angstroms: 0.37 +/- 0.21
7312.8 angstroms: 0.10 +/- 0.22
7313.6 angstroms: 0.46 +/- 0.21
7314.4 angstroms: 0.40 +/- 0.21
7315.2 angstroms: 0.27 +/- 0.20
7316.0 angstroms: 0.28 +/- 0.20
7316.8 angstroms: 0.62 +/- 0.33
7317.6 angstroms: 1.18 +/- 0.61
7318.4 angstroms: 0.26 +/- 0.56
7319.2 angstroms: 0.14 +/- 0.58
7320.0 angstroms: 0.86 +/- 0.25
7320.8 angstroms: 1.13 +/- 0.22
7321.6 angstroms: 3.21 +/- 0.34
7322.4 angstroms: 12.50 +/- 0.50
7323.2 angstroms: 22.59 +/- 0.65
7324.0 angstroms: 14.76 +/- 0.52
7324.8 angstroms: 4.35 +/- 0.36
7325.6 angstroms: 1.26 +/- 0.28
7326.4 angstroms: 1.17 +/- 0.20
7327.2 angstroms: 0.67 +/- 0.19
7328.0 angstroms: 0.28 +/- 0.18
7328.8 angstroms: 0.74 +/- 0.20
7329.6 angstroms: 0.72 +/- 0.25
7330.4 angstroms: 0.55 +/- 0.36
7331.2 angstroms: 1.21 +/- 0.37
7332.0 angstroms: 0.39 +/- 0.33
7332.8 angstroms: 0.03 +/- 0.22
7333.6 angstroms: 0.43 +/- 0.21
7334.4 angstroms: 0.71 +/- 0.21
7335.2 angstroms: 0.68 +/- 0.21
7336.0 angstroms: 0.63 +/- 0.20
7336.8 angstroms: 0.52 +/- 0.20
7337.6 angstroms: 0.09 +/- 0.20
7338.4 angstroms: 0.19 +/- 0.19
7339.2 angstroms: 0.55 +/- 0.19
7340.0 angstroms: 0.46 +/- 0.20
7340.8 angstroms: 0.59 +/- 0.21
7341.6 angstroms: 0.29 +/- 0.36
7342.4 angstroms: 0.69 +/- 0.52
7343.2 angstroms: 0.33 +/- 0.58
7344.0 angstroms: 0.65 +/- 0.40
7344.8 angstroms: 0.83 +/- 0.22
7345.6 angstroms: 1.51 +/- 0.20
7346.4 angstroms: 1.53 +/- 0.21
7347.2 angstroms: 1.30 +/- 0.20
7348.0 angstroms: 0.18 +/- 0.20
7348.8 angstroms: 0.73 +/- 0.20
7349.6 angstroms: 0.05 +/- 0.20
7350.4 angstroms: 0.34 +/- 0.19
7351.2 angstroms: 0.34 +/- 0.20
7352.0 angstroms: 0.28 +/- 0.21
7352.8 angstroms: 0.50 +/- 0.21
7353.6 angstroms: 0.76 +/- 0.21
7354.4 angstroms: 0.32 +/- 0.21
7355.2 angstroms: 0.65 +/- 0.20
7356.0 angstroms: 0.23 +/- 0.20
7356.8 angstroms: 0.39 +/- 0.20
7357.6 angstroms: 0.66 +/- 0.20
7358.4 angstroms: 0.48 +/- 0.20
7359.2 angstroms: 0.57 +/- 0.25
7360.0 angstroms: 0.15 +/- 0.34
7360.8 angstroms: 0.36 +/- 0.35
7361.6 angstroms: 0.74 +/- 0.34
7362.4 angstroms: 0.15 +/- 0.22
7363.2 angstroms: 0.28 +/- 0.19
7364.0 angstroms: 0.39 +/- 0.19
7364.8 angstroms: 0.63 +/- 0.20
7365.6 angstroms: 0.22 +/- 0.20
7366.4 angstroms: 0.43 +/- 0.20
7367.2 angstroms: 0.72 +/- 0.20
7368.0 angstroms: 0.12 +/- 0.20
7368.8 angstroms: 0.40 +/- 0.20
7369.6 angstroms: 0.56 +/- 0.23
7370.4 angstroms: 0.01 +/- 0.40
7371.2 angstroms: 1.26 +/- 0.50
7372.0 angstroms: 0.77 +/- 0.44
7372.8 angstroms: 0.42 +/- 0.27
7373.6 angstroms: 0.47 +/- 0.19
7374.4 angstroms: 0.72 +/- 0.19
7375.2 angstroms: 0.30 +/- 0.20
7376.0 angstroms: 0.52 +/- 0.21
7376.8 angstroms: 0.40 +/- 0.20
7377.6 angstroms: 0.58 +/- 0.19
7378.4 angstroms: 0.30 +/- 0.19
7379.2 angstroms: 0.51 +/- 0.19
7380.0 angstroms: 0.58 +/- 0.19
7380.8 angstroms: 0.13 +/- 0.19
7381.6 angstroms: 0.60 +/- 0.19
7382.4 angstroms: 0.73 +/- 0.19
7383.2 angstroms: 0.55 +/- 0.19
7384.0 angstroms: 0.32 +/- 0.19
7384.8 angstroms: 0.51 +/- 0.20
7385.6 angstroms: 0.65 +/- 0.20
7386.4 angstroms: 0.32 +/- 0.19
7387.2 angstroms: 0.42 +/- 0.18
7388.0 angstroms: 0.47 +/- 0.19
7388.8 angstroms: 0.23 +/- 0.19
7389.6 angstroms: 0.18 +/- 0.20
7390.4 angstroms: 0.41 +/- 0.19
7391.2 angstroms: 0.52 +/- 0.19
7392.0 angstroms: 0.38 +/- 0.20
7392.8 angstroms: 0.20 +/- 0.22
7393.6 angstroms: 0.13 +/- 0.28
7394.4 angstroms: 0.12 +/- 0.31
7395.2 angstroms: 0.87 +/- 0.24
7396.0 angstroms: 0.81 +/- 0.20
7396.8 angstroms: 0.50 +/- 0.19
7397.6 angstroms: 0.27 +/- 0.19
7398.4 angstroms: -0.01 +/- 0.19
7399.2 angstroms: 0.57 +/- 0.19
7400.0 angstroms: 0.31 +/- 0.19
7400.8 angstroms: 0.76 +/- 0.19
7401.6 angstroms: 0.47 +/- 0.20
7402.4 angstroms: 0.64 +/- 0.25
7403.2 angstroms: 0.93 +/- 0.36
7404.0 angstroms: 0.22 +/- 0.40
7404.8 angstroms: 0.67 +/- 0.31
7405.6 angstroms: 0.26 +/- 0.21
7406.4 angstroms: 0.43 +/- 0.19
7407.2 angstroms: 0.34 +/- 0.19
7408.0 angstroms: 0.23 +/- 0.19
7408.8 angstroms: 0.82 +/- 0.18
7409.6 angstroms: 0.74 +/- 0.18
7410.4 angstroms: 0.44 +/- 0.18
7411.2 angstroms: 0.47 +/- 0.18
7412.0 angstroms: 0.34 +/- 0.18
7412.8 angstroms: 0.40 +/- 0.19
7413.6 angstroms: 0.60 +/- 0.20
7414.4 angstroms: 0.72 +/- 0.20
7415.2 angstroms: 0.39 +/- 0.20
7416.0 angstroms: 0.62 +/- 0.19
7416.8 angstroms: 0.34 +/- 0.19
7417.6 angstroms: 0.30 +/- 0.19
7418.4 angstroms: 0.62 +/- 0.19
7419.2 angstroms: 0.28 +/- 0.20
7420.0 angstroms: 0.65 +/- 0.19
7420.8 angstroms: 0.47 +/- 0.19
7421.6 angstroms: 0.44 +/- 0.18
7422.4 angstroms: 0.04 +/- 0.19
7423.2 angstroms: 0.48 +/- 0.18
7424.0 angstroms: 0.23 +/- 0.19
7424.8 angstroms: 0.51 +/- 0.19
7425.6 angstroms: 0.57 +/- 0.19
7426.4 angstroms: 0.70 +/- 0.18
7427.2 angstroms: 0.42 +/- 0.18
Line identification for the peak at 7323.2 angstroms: H-alpha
